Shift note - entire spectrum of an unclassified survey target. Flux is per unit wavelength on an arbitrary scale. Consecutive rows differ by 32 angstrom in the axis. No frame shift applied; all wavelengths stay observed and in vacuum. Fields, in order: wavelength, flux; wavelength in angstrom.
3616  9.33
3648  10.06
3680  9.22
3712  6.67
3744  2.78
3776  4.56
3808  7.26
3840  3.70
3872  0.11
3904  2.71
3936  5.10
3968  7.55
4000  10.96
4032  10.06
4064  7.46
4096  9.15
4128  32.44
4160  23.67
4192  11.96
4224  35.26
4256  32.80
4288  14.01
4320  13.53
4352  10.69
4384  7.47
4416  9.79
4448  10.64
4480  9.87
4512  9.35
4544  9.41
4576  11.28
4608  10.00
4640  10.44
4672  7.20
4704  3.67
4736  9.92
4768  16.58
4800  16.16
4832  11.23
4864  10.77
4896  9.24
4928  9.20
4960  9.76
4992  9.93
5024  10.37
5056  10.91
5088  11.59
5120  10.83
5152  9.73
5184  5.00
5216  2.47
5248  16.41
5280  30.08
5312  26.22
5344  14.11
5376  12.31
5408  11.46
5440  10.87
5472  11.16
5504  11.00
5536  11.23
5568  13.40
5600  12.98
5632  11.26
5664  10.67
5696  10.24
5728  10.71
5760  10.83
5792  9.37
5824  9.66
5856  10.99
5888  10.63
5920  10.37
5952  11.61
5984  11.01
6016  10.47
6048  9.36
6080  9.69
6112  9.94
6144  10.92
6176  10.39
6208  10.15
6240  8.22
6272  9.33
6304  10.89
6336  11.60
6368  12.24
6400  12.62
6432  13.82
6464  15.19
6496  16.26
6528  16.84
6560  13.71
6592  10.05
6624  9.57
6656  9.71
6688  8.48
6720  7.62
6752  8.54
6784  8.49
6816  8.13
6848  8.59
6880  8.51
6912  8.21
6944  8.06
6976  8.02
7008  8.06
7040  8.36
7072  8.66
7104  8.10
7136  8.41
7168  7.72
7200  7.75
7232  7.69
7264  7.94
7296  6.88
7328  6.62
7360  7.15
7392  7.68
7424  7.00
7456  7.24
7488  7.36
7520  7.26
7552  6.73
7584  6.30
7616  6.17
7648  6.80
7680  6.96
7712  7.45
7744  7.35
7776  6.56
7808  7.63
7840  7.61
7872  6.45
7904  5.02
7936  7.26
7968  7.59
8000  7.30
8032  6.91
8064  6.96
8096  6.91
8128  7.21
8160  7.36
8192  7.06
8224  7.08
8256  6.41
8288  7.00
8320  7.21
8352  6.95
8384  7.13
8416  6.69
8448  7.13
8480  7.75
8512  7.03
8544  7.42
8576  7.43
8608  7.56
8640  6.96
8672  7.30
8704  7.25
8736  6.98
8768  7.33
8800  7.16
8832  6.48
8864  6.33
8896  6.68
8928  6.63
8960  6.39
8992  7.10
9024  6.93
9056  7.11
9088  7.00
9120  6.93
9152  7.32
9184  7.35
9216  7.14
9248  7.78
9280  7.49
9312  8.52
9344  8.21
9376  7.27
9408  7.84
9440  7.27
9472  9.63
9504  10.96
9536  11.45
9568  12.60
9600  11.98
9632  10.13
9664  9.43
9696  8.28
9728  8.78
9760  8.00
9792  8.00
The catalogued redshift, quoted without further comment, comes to 2.42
